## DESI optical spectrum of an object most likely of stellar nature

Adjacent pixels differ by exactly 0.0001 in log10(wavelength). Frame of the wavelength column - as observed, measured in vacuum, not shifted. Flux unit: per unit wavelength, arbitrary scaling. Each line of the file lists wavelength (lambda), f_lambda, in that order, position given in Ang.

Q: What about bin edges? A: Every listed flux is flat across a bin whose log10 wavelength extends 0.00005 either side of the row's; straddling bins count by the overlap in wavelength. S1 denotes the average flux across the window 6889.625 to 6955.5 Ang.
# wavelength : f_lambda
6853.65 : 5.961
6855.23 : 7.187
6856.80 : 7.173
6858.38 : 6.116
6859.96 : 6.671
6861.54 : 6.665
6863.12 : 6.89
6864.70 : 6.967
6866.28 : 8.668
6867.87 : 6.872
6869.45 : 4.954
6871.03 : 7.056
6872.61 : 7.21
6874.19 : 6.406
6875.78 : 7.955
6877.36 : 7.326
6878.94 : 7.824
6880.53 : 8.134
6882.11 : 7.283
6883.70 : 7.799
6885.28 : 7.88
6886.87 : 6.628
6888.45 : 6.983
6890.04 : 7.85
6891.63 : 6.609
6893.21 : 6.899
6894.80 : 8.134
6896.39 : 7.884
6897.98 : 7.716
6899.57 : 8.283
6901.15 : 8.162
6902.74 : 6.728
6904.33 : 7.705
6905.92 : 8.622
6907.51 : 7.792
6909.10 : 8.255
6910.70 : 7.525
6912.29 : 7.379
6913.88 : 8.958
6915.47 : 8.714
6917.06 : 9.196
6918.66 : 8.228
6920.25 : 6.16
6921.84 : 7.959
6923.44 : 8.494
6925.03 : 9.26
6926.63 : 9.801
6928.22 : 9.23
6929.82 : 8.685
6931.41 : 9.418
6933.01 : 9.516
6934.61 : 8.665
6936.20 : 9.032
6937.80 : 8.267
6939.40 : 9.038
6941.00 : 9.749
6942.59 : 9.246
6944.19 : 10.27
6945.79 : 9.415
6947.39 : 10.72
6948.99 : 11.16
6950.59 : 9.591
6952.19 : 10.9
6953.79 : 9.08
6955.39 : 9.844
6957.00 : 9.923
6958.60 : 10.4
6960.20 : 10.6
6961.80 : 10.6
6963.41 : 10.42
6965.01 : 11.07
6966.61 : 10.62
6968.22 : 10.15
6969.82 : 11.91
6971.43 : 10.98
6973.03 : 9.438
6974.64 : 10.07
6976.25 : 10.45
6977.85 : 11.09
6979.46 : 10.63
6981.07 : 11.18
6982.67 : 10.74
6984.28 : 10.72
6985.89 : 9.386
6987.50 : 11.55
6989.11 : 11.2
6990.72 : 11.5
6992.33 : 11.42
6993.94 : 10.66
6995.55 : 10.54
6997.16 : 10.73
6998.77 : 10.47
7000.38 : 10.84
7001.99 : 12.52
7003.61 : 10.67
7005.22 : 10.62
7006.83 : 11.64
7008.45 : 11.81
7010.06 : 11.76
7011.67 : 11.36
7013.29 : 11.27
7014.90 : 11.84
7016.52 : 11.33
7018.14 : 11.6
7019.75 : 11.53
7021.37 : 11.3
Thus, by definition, 8.67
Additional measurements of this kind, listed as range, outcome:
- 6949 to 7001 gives 10.6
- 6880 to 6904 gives 7.53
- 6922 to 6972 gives 9.84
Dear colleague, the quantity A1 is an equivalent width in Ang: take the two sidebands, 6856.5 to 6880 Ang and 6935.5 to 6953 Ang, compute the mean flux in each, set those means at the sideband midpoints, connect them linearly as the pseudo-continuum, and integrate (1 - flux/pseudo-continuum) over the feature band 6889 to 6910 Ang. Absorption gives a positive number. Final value 1.0 Ang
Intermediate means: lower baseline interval 6.99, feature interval 7.73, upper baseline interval 9.77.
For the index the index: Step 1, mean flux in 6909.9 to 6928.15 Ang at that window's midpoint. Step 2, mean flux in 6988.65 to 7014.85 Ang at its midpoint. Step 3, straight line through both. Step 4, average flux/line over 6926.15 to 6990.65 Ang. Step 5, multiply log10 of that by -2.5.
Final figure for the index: -0.046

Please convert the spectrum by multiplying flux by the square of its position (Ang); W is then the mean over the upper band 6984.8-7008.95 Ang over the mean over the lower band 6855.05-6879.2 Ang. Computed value 1.64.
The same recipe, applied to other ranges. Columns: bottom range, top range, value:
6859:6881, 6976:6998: 1.58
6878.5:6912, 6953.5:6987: 1.40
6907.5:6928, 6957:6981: 1.29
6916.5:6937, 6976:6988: 1.25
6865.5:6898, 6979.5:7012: 1.56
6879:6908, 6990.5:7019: 1.52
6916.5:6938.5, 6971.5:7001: 1.25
